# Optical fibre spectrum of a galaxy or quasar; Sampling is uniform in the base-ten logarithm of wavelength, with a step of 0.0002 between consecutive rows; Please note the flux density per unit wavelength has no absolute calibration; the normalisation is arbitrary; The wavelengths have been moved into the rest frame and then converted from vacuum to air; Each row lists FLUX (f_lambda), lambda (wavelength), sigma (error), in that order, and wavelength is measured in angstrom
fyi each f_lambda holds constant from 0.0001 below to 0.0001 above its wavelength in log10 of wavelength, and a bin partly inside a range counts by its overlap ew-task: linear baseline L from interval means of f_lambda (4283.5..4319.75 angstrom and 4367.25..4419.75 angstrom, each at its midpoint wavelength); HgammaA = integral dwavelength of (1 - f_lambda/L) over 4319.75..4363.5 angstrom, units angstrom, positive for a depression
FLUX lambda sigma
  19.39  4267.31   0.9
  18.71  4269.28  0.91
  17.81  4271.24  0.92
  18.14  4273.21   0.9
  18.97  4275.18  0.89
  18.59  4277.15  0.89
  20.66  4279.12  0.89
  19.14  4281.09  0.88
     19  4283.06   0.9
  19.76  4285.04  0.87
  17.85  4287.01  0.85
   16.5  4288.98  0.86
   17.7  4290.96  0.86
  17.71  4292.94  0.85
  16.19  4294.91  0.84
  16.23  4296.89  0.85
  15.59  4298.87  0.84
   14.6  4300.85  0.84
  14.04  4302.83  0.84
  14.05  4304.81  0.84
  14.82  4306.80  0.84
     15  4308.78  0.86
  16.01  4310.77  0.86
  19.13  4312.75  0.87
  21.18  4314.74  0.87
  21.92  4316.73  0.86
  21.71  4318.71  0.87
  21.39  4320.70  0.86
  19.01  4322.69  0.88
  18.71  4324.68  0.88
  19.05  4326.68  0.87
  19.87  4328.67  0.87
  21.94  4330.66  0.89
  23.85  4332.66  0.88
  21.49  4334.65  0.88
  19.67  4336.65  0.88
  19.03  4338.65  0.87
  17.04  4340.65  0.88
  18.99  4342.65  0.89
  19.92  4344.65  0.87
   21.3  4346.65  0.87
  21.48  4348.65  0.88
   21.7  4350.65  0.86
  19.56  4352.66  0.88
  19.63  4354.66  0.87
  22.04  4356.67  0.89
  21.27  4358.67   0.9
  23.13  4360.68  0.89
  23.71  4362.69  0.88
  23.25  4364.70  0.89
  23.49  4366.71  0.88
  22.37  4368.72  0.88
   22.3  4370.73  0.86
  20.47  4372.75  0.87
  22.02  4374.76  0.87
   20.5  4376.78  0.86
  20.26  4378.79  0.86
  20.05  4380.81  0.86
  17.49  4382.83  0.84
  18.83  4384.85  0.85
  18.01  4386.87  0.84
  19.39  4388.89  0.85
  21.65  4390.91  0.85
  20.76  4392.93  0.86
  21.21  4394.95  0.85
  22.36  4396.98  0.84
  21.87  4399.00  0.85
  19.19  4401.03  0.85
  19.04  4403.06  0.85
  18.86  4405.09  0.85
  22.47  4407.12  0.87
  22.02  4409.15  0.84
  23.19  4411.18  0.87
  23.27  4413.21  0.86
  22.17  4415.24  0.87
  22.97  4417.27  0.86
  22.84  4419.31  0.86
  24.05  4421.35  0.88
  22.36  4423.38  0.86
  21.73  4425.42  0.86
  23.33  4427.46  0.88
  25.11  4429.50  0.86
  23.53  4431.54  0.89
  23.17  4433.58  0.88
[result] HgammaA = -4.0 angstrom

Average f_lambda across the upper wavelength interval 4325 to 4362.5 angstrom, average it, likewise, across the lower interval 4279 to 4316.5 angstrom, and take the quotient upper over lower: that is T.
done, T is 1.2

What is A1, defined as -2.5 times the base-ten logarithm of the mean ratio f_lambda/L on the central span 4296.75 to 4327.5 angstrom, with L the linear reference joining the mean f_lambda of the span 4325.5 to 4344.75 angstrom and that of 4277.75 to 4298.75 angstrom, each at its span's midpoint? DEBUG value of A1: 0.08 mag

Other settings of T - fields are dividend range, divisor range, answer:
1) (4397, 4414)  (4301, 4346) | 1.12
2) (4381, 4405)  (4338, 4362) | 0.97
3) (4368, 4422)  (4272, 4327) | 1.17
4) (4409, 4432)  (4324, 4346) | 1.15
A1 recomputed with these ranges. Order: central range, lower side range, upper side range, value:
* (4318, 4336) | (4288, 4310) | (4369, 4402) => -0.202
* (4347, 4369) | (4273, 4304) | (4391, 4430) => -0.097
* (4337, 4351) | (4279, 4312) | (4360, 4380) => 0.021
